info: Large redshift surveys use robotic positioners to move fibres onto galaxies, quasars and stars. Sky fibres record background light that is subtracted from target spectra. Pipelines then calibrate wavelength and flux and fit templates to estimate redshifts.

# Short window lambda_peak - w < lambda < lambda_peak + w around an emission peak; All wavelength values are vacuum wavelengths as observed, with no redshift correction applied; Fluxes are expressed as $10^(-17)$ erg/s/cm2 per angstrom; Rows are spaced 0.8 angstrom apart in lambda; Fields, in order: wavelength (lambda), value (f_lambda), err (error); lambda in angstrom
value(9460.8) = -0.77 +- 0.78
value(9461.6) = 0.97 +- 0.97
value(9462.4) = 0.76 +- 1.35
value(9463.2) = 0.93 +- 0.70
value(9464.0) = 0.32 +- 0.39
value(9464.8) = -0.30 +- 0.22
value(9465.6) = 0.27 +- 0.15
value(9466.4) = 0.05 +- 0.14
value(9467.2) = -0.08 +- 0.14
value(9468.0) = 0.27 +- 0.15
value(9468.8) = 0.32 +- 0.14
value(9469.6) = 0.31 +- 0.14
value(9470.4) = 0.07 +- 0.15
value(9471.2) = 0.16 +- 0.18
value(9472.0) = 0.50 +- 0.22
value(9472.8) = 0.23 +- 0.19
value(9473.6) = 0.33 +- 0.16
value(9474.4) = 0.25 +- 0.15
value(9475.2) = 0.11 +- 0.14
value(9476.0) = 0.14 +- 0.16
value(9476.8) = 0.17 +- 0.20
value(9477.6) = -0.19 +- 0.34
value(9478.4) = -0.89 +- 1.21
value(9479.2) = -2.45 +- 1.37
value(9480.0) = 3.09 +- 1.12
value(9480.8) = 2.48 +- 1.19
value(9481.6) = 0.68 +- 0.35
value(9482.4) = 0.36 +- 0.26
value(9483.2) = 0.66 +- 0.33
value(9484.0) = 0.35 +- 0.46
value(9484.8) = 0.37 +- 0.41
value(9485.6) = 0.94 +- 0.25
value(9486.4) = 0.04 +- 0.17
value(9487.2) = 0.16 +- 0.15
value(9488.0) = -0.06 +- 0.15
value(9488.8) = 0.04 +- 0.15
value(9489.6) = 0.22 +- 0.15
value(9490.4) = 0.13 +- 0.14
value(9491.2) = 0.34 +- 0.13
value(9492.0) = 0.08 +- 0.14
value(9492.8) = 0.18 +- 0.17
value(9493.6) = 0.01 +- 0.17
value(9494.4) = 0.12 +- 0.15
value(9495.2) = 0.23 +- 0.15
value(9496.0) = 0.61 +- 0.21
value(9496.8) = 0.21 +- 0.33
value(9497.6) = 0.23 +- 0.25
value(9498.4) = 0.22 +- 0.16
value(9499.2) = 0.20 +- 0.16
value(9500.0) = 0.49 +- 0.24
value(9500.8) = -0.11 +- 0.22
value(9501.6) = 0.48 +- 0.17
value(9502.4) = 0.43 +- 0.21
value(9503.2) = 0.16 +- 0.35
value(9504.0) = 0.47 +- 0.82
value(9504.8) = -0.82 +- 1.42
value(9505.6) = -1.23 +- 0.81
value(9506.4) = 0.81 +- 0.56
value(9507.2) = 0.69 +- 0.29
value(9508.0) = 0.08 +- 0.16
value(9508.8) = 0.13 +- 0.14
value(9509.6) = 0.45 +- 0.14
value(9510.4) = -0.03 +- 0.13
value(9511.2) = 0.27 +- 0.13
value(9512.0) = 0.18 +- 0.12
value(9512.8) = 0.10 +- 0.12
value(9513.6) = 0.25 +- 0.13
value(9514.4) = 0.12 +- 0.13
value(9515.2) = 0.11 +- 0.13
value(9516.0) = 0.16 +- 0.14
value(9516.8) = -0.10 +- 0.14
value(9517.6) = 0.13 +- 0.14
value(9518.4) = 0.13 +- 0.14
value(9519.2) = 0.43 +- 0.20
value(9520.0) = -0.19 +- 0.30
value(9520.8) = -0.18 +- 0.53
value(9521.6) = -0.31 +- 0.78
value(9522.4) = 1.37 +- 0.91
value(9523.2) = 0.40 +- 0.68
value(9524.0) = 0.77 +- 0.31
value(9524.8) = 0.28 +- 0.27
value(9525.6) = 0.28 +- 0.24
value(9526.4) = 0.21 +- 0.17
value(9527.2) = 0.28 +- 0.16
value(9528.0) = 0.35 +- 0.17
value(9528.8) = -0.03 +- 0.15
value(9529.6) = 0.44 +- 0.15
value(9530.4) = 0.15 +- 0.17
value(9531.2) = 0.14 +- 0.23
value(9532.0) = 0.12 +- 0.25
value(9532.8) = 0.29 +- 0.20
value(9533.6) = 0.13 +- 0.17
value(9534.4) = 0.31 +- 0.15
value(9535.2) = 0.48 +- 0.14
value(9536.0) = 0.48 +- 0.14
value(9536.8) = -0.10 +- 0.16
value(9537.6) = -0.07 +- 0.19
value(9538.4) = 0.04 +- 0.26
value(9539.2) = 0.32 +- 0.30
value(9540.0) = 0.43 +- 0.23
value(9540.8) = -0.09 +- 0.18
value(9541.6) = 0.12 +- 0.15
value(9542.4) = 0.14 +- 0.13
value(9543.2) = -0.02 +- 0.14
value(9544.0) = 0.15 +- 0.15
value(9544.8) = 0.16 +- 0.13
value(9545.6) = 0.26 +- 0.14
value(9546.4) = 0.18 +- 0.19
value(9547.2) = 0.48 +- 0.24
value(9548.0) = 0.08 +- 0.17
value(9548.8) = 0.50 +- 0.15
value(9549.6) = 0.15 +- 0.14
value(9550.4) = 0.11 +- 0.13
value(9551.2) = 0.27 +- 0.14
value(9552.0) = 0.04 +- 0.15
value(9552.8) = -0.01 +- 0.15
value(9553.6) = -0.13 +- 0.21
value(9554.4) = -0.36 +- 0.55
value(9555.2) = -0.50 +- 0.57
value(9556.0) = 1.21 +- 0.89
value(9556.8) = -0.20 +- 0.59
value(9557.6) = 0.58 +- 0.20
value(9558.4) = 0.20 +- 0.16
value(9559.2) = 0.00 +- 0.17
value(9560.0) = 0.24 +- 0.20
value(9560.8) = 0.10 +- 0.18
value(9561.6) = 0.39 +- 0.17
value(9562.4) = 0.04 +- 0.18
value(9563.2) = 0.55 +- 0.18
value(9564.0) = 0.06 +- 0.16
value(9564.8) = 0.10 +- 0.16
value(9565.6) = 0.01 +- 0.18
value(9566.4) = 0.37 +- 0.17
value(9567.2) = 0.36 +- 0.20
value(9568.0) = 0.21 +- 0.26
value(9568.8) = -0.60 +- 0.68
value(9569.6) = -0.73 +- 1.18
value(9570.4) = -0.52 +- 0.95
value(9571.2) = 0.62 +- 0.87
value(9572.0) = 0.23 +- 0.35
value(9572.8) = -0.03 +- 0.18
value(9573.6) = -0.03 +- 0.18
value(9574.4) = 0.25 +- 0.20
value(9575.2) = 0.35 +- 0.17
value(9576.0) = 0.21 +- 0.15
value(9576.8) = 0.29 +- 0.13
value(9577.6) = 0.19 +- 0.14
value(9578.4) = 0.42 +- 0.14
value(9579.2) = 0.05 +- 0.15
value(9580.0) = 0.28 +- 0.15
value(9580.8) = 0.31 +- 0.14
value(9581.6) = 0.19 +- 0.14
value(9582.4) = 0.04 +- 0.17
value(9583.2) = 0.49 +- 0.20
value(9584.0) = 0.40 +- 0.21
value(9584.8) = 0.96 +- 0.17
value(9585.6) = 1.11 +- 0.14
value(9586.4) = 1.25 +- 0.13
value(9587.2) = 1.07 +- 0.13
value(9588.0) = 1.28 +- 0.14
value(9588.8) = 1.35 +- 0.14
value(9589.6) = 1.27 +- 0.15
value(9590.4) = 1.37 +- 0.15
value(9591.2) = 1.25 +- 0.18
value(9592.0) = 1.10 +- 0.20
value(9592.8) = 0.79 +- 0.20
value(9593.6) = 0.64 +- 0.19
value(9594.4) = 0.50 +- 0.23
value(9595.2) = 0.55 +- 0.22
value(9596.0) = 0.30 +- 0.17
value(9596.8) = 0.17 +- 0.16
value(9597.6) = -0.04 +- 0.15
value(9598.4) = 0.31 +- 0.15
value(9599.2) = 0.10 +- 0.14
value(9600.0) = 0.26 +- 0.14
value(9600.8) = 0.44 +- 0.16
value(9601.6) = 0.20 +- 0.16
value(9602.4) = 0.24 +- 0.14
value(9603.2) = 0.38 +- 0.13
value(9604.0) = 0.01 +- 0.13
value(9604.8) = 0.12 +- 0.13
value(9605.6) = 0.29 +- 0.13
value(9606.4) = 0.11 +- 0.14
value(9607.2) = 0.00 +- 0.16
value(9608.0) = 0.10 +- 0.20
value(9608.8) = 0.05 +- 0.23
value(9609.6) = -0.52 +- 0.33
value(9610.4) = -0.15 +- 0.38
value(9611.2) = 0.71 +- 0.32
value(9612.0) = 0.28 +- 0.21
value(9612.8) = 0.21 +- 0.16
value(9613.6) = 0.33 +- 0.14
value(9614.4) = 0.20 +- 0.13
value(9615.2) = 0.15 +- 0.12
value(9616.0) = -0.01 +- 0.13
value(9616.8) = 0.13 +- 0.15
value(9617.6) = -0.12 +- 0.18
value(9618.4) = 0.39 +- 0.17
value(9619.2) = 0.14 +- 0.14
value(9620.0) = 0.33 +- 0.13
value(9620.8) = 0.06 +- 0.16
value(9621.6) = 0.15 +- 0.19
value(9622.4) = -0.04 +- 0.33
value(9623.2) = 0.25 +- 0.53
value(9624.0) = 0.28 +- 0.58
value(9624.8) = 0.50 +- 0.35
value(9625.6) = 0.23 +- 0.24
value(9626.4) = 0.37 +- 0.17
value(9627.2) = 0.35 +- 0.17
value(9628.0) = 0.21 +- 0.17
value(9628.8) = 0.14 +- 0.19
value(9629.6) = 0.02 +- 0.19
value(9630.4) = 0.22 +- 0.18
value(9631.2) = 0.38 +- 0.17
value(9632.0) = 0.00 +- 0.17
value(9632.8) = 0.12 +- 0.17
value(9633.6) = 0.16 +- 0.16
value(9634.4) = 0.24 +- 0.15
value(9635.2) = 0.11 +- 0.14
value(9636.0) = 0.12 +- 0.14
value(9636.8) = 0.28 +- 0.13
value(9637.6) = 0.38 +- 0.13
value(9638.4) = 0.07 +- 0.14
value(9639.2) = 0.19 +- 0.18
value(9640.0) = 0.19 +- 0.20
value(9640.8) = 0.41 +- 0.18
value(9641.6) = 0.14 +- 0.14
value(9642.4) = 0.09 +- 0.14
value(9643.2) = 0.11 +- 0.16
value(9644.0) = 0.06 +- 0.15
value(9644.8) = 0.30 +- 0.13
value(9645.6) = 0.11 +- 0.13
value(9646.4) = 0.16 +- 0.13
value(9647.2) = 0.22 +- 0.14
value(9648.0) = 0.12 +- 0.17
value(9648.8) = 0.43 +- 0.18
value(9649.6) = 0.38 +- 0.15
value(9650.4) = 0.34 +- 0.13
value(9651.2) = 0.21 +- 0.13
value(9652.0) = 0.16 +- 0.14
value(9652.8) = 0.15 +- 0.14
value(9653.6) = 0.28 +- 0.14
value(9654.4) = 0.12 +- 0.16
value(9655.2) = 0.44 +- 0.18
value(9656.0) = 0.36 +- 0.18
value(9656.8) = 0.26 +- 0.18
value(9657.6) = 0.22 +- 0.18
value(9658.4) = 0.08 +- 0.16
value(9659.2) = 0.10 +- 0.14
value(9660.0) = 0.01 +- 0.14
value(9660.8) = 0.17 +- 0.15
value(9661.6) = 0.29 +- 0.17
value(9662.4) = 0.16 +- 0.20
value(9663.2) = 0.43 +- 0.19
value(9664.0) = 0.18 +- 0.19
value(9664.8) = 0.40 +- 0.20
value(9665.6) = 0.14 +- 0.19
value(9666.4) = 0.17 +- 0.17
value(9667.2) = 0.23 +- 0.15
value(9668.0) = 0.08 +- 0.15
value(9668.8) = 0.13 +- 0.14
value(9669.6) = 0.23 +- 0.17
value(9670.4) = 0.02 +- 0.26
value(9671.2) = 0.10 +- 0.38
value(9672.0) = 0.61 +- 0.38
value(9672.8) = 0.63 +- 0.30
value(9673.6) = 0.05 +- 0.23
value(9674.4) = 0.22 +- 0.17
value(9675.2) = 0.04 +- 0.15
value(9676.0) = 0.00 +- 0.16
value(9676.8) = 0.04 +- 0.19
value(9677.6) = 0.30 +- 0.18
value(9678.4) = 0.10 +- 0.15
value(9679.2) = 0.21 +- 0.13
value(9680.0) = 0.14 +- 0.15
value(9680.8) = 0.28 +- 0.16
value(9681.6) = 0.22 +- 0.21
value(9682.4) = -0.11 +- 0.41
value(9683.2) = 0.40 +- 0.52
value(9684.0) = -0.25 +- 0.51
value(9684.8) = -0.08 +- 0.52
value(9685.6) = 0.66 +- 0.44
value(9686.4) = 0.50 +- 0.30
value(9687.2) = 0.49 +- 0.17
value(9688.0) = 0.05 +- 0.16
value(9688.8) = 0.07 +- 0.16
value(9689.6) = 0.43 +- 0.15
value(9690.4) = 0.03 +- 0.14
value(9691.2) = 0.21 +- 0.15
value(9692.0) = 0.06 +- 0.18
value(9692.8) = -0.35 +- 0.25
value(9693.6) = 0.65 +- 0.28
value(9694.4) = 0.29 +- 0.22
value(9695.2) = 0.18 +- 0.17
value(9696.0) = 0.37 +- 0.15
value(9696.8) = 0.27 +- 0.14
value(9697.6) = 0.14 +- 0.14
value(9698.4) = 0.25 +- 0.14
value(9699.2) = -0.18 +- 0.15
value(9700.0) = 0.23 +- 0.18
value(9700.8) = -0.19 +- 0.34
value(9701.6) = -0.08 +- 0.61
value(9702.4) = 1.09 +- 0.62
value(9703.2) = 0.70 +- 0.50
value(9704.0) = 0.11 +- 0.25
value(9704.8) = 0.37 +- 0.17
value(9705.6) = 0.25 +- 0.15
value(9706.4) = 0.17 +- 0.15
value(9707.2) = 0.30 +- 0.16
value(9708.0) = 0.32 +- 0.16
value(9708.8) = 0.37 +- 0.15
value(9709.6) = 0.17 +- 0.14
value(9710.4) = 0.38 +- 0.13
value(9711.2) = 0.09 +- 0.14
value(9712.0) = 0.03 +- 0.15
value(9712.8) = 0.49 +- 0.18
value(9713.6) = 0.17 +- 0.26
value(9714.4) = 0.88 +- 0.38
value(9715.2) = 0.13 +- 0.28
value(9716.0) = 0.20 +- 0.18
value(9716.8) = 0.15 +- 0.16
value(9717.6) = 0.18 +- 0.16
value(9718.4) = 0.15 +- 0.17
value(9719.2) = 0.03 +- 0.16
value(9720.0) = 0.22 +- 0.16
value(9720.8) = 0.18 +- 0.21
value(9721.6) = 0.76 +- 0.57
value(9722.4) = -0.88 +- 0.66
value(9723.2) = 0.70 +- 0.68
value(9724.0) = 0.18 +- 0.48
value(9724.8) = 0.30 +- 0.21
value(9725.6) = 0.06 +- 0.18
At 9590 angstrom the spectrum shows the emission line Hbeta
